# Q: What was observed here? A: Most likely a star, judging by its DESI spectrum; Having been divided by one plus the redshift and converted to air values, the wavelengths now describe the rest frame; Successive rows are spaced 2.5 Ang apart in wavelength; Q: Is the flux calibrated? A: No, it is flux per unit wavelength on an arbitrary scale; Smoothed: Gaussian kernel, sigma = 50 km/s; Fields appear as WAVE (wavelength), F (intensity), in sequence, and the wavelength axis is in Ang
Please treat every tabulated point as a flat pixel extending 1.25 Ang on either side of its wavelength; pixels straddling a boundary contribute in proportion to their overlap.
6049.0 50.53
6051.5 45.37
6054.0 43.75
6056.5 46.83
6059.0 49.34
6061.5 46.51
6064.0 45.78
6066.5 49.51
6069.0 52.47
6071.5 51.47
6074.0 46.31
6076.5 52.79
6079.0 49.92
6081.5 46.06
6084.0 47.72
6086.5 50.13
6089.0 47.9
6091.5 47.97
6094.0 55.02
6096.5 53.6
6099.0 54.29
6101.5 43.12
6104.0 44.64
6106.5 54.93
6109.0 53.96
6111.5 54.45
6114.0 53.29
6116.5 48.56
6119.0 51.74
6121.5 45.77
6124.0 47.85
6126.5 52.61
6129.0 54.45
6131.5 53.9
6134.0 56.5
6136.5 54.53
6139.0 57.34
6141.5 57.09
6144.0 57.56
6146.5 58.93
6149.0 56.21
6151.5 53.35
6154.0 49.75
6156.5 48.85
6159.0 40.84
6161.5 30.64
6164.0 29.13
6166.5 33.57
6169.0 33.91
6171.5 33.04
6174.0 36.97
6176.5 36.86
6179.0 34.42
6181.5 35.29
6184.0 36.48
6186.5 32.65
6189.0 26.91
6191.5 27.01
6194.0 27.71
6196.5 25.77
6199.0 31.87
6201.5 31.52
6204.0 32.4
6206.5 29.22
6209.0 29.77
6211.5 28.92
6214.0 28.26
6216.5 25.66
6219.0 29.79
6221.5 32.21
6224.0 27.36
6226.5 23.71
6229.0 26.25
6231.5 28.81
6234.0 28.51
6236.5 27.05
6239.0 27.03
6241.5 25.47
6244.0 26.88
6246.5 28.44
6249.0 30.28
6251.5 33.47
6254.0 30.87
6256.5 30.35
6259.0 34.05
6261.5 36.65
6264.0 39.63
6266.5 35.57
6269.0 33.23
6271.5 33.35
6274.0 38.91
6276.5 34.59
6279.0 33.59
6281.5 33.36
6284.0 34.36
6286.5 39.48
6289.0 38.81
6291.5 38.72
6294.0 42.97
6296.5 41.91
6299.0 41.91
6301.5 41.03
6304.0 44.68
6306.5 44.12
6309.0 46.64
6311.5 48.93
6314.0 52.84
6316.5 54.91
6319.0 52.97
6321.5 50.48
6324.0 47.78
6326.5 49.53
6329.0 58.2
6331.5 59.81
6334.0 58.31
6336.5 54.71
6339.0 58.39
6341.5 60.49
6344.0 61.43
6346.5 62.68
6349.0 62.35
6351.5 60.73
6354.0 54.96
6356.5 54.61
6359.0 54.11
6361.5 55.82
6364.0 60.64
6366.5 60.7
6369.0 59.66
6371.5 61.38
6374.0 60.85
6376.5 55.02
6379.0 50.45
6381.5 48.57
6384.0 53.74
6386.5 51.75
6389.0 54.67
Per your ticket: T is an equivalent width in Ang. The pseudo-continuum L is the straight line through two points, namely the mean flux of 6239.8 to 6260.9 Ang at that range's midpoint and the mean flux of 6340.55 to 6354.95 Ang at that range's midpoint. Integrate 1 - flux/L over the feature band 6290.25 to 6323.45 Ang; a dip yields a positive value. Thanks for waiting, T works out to 1.06 Ang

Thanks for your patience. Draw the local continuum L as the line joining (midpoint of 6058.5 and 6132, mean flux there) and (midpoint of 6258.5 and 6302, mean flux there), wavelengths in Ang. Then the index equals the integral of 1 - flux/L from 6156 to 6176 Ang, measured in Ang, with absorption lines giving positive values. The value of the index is 4.4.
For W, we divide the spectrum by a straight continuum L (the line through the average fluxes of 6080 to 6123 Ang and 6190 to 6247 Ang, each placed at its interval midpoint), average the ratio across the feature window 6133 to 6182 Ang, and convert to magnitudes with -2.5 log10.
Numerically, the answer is -0.122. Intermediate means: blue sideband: 50.2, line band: 44.8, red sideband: 28.2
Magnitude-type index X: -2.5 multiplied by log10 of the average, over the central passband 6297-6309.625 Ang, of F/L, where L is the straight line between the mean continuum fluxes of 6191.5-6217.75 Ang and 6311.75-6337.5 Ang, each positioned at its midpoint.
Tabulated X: 0.14 mag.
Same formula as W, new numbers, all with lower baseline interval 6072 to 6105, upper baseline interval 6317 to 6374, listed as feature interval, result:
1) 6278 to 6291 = 0.46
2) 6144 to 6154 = -0.09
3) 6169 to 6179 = 0.42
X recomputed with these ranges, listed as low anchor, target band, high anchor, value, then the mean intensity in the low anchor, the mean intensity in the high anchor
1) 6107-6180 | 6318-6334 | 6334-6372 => 0.075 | 47.6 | 58.8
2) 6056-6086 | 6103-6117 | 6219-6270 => -0.165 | 48.8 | 30.3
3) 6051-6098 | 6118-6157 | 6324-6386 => -0.059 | 49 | 57.1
